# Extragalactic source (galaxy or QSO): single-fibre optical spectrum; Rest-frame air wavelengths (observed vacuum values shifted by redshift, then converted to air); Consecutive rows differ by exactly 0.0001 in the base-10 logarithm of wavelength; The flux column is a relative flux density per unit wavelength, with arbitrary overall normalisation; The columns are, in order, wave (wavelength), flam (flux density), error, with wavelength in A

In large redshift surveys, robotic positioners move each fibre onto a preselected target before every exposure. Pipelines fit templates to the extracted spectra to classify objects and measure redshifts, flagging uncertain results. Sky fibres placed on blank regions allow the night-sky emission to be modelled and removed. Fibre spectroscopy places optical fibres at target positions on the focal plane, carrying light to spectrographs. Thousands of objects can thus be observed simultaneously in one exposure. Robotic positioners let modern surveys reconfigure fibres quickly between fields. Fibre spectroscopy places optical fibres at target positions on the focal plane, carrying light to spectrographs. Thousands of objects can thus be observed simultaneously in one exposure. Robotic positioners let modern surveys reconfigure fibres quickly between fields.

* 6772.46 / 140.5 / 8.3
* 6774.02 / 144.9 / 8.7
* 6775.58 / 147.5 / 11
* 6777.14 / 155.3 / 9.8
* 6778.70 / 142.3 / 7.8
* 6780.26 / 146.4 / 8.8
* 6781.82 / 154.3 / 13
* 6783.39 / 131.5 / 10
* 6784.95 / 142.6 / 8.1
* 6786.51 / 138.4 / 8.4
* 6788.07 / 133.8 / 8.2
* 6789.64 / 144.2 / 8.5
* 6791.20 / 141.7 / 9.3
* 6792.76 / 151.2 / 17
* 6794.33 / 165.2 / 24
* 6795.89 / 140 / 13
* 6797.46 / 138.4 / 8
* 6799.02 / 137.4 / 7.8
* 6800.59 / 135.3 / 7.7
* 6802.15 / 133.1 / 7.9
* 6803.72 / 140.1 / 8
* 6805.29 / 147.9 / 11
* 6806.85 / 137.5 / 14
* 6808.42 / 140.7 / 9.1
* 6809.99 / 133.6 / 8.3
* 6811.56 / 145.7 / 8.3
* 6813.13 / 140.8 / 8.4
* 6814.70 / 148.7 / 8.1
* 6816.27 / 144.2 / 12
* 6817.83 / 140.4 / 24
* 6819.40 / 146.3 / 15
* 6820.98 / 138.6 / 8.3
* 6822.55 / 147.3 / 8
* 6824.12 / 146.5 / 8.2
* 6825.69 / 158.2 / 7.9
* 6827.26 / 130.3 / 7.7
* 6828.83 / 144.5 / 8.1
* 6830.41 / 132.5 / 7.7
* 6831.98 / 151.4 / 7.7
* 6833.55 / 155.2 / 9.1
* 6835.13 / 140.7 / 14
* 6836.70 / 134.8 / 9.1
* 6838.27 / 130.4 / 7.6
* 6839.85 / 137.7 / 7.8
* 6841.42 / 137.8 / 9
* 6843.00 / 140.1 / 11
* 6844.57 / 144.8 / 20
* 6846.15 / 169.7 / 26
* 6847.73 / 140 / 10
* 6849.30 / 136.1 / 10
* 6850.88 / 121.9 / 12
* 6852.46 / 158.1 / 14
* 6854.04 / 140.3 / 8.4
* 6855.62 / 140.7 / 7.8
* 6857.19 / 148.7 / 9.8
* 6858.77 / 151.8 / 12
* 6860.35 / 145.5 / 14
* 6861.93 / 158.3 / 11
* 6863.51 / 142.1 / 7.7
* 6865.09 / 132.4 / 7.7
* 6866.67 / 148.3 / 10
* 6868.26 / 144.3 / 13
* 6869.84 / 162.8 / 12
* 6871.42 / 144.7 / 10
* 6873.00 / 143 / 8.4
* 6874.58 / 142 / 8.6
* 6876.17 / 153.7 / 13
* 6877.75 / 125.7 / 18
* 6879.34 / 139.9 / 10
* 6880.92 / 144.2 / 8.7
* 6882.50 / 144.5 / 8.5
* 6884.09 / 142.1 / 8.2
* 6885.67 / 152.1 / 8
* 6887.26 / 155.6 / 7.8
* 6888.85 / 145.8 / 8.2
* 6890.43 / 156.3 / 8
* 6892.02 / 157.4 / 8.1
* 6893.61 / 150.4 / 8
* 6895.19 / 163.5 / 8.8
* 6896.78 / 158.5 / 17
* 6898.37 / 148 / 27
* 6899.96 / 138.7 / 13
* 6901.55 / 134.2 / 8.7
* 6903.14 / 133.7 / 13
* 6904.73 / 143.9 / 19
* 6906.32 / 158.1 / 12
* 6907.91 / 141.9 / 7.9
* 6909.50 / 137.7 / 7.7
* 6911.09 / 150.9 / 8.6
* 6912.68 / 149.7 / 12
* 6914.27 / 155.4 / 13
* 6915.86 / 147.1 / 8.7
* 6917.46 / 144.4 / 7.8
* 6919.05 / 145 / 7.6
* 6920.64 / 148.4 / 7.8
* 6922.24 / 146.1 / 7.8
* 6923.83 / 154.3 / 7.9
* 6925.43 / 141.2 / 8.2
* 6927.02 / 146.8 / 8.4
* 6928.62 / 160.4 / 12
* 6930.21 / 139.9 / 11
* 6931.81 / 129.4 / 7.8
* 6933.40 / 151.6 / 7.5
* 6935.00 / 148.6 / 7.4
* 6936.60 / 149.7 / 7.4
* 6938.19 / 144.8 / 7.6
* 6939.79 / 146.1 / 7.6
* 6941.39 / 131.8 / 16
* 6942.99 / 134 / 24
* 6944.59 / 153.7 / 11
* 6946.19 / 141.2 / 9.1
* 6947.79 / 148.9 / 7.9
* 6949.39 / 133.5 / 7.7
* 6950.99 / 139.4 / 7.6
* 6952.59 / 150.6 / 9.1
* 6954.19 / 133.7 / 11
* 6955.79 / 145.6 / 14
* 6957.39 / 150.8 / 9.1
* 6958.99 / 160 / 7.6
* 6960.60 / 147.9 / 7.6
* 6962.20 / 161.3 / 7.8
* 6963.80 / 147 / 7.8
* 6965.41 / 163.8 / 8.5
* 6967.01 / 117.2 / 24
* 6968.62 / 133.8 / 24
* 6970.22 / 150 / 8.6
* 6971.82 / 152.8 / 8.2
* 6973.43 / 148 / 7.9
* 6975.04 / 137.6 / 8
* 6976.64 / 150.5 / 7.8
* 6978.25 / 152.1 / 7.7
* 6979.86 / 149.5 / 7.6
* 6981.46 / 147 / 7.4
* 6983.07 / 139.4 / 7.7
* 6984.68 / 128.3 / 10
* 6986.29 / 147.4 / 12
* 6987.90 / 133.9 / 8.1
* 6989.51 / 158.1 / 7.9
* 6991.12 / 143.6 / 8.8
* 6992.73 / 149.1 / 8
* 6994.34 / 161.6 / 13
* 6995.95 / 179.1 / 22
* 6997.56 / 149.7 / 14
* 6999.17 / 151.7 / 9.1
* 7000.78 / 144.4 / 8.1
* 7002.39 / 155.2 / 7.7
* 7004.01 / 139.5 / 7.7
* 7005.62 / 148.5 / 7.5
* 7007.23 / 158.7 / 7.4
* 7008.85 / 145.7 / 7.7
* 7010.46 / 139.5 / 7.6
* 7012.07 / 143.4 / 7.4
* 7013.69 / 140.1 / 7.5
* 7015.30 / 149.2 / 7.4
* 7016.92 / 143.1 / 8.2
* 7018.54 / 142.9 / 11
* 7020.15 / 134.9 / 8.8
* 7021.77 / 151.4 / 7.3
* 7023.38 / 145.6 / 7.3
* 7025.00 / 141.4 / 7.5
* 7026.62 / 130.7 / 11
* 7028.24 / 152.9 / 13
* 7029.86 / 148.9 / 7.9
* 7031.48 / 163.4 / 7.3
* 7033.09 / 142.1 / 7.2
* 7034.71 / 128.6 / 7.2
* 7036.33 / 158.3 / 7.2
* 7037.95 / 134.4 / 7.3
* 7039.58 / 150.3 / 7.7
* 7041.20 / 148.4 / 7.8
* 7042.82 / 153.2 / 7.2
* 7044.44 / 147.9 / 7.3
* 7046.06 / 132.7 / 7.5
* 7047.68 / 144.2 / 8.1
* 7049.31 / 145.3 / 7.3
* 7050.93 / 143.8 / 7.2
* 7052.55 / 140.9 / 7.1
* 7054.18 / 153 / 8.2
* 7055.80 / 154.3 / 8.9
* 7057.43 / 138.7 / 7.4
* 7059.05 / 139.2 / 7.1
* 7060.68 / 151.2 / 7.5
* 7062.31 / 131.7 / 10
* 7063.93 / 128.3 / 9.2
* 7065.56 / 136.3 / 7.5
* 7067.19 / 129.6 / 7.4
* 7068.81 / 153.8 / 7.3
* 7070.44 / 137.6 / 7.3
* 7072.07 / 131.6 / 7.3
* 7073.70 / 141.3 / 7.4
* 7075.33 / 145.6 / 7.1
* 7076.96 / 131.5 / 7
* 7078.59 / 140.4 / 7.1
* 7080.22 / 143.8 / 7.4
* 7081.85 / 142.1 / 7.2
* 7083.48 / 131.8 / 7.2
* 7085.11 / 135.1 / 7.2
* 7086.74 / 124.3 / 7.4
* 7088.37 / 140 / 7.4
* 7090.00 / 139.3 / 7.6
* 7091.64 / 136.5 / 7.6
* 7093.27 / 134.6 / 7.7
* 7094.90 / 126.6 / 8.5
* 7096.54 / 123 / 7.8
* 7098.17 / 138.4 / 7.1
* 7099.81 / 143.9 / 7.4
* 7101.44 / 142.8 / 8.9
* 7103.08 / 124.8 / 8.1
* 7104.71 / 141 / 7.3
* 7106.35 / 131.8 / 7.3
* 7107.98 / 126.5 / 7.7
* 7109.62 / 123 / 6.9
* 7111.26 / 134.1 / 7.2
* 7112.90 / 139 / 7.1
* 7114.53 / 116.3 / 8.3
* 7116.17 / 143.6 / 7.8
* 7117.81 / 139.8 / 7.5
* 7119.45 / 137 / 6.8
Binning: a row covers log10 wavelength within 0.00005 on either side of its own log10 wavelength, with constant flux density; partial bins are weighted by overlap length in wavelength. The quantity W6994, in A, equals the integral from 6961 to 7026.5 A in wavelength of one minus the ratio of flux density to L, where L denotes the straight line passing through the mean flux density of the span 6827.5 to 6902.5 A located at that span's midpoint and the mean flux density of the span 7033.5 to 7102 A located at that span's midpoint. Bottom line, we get -2.3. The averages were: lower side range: 145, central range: 147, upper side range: 140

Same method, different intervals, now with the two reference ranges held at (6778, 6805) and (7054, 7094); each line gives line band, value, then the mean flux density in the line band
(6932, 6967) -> -1.4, 146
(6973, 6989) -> -0.4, 143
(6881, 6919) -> -2.0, 148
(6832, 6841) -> 0.1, 141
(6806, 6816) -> 0.0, 141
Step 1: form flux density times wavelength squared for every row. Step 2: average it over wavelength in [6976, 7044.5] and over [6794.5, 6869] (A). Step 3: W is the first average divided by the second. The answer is 1.08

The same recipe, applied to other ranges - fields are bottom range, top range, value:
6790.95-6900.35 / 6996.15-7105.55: 1.04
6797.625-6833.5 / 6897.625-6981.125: 1.06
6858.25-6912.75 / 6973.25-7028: 1.03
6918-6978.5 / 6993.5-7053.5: 1.03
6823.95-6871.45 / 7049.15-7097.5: 1.02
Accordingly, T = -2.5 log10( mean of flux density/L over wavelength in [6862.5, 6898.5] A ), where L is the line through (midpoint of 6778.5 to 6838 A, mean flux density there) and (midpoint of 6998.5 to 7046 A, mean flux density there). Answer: -0.03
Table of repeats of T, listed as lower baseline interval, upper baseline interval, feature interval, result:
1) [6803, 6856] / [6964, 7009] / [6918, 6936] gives -0.01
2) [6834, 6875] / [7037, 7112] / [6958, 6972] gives -0.05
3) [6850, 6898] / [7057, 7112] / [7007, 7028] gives -0.03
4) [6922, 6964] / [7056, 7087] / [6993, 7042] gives -0.05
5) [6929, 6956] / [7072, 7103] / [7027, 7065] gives -0.05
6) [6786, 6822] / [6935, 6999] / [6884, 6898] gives -0.07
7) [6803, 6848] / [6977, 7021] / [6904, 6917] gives -0.02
